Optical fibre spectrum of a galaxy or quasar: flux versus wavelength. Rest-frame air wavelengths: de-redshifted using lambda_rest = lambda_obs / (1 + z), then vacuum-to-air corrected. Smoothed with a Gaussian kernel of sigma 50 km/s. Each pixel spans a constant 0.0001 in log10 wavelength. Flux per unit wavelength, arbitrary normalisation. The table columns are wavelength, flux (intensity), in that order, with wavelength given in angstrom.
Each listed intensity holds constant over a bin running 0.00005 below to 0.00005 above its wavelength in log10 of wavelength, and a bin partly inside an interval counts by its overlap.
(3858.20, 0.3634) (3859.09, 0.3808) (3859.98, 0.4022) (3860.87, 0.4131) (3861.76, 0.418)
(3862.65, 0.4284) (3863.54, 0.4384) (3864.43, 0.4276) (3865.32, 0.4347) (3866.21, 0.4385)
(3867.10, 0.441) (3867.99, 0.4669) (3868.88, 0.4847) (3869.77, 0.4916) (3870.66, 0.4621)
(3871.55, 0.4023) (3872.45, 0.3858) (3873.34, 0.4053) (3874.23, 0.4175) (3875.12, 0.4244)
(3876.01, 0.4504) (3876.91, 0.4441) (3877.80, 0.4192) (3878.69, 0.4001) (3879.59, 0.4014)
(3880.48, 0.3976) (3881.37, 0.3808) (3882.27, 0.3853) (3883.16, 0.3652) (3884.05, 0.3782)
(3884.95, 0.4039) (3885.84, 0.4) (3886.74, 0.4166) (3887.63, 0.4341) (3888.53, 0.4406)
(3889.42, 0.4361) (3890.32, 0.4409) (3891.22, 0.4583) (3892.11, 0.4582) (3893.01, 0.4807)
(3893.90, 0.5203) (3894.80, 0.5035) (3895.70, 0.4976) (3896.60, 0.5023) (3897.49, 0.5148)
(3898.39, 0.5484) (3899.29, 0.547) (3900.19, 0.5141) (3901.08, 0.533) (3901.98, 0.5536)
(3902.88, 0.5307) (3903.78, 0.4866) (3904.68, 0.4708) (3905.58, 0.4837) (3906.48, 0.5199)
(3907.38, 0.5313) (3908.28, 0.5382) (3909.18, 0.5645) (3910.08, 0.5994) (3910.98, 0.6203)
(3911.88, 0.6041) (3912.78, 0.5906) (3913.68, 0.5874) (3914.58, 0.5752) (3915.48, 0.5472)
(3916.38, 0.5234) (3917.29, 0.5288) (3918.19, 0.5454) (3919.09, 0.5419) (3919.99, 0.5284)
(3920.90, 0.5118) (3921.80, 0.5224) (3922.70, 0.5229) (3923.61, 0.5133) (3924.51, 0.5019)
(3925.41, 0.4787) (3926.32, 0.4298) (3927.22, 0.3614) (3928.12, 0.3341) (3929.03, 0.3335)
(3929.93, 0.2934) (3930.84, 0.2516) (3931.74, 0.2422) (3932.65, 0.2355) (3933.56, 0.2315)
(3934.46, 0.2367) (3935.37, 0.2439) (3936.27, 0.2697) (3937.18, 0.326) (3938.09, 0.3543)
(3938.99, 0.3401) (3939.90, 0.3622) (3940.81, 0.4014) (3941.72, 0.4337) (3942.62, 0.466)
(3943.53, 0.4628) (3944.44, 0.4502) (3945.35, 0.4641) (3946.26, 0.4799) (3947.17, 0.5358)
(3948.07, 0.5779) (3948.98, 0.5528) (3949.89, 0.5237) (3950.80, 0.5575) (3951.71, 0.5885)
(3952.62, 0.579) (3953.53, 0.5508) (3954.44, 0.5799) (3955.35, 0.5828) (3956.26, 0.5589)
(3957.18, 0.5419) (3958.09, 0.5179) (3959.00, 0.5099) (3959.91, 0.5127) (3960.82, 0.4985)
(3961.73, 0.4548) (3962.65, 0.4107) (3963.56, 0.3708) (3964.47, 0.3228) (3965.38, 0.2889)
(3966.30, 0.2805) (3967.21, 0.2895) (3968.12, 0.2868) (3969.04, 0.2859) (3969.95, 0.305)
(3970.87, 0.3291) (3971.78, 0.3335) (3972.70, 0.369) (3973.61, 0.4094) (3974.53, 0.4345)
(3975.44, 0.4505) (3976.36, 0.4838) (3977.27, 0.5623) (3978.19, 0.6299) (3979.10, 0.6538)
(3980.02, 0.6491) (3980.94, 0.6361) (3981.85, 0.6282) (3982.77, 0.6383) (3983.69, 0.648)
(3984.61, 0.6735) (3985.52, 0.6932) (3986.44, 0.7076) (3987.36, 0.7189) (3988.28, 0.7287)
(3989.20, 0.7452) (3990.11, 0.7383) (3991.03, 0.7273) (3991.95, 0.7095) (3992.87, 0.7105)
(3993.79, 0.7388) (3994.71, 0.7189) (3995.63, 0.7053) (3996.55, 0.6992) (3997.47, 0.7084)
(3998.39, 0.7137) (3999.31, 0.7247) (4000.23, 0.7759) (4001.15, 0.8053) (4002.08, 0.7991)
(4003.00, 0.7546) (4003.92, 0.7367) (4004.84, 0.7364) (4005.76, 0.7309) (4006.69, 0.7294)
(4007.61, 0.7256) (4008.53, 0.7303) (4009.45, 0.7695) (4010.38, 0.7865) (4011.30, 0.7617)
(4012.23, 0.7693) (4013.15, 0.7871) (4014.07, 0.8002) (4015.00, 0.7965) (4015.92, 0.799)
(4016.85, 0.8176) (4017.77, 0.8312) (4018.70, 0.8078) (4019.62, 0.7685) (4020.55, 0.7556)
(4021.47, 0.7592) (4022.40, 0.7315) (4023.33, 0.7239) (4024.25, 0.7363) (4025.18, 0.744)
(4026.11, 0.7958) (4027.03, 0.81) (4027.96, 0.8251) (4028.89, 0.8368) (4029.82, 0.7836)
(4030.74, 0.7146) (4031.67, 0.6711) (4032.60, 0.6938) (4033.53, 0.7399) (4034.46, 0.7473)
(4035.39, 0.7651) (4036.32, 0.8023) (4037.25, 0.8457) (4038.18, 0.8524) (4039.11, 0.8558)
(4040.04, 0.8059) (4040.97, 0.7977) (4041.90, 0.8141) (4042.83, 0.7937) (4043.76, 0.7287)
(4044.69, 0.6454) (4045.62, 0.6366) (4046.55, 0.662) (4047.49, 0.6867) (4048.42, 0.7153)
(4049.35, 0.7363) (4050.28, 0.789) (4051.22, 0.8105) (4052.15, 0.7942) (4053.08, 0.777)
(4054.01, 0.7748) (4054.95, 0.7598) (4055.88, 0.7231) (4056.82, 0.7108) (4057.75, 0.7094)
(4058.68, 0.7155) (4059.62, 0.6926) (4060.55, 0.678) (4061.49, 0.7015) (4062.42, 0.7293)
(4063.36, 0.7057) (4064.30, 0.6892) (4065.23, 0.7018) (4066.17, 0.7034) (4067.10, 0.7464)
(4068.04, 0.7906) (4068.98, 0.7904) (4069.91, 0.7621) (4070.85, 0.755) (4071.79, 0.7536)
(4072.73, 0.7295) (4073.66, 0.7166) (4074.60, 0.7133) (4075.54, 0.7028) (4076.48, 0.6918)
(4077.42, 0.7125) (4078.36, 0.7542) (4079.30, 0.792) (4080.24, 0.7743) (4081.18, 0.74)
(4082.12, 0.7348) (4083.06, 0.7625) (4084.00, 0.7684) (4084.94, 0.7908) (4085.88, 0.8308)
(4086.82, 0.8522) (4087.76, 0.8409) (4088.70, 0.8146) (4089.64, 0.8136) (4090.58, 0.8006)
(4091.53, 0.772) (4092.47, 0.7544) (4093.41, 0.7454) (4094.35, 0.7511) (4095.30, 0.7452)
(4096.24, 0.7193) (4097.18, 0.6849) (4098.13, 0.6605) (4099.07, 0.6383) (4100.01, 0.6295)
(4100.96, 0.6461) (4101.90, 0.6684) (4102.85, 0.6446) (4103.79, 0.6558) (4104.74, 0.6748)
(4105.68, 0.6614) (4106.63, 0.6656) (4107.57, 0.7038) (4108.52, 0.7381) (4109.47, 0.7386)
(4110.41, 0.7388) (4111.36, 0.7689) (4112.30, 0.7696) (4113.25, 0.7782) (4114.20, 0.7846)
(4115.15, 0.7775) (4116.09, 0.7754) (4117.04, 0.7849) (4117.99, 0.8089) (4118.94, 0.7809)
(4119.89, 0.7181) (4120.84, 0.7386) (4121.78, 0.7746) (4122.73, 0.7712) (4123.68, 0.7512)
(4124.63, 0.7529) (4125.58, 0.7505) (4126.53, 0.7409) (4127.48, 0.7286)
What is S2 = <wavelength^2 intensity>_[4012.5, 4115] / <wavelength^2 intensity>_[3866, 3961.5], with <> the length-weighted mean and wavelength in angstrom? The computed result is 1.7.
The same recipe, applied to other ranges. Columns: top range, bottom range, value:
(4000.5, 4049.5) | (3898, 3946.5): 1.76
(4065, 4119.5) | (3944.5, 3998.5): 1.44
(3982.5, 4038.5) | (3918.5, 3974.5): 1.84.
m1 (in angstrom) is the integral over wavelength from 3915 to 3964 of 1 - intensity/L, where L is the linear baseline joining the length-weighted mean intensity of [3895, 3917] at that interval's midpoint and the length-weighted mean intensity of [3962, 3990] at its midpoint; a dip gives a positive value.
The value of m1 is 6.7 angstrom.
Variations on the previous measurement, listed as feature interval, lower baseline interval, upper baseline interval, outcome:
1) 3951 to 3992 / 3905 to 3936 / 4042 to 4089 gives 2.8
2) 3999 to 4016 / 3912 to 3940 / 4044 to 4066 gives -4.4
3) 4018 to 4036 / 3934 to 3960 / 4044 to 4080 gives -3.1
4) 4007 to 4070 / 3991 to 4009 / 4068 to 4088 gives -0.8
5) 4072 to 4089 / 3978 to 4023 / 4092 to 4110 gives -1.5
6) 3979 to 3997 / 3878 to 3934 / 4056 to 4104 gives -3.1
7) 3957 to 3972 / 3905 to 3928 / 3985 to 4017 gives 6.2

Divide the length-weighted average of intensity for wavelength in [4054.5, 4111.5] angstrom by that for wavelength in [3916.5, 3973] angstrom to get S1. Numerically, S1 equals 1.7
